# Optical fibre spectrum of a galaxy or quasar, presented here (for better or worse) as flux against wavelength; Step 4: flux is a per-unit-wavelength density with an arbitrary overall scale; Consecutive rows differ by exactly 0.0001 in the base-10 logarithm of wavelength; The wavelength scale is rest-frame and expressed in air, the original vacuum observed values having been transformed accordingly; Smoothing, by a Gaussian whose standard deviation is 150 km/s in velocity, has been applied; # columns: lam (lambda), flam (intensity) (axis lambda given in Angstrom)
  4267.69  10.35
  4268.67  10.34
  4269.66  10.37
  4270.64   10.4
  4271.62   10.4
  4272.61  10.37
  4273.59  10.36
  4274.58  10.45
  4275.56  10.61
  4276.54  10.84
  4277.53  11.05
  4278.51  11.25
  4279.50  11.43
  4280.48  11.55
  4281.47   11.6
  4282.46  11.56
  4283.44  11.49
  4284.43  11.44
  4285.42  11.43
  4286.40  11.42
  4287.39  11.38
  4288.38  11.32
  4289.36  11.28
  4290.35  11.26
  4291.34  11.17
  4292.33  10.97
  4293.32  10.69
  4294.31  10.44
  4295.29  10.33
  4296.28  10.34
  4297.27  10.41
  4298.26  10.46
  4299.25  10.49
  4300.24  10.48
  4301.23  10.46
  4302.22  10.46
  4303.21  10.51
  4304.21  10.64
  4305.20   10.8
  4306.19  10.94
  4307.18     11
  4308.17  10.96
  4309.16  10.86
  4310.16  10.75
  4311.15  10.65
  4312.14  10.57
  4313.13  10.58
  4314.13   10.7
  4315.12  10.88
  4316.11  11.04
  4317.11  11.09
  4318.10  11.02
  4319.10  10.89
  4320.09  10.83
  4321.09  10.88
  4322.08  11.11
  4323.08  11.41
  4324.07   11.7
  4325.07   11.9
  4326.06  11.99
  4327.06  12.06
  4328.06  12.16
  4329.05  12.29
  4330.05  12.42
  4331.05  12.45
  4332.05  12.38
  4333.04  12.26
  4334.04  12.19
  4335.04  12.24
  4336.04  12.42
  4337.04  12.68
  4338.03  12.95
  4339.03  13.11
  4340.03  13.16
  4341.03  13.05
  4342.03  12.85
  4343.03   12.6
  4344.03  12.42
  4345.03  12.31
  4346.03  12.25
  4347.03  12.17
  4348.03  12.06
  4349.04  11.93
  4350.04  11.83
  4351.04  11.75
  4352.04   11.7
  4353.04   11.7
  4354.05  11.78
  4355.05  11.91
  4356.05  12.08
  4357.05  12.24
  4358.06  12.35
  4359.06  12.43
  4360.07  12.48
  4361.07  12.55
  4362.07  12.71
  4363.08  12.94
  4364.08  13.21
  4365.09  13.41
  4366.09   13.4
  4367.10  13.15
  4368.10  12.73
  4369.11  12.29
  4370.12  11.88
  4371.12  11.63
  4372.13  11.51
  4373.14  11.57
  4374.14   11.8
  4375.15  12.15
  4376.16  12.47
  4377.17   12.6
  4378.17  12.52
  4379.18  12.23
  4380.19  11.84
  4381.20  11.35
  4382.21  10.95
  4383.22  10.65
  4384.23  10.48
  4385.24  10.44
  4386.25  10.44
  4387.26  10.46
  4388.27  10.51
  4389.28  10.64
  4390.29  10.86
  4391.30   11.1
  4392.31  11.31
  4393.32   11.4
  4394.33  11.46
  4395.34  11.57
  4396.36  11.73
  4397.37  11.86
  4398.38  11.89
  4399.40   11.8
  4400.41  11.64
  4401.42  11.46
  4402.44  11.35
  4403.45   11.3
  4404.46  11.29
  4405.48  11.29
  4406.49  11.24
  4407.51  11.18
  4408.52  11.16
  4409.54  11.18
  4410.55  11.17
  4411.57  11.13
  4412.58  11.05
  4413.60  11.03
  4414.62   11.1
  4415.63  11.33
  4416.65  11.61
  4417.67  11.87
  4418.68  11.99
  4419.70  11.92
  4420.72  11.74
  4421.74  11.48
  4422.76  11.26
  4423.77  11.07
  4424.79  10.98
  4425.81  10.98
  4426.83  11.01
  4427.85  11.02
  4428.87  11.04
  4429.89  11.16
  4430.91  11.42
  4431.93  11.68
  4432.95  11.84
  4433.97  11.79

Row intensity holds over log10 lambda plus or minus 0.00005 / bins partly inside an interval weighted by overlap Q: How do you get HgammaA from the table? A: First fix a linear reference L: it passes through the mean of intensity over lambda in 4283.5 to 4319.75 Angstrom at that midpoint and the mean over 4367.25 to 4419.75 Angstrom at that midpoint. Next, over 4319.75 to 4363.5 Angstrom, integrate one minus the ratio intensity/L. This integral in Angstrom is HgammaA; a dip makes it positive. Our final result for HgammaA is -4.3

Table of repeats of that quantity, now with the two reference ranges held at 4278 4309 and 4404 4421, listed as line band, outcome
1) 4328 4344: -2.1 Angstrom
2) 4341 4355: -1.2 Angstrom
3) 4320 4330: -0.6 Angstrom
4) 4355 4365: -1.2 Angstrom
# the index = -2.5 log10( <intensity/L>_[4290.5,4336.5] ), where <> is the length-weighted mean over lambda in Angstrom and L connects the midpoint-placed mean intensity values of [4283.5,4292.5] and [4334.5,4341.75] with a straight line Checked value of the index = 0.09 mag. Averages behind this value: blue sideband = 11.3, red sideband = 12.8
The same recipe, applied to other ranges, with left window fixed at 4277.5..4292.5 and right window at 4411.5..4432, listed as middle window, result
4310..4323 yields 0.05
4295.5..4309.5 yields 0.07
